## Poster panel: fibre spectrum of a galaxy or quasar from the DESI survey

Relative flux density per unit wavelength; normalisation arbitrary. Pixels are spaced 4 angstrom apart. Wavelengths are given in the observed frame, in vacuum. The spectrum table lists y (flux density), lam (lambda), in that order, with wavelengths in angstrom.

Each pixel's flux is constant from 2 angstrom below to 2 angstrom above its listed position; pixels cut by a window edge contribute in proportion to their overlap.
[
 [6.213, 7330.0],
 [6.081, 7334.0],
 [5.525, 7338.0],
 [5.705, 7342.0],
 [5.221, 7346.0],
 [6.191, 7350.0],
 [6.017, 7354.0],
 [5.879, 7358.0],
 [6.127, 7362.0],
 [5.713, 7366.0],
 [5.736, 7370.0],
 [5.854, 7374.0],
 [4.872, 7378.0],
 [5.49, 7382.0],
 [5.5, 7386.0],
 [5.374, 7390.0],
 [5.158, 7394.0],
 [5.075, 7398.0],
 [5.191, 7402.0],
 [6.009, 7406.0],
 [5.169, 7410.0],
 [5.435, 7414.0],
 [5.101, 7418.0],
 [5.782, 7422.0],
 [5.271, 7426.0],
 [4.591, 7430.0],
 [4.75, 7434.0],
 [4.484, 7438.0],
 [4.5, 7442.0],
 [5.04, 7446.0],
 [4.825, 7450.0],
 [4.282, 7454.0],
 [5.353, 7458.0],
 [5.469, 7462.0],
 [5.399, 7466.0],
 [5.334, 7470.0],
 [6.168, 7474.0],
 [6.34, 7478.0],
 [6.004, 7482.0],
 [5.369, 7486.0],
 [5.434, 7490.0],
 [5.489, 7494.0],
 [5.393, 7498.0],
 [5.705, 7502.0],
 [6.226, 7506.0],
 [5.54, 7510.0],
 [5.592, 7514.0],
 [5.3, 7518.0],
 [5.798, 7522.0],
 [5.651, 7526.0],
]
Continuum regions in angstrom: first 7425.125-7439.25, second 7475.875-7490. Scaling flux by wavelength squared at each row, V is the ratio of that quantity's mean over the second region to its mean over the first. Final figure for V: 1.2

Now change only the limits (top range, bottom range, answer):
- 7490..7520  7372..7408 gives 1.07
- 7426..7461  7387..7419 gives 0.91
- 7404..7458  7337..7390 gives 0.90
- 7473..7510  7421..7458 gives 1.21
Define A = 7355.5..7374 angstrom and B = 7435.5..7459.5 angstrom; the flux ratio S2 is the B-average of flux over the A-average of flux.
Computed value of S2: 0.81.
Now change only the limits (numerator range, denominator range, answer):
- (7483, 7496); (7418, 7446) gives 1.11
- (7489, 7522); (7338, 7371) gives 0.96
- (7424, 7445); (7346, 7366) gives 0.80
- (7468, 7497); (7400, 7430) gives 1.07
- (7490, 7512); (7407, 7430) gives 1.06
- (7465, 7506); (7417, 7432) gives 1.10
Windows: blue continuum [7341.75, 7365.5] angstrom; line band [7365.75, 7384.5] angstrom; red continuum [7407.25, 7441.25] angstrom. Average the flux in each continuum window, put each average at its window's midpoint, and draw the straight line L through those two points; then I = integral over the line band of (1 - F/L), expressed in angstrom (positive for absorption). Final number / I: 0.4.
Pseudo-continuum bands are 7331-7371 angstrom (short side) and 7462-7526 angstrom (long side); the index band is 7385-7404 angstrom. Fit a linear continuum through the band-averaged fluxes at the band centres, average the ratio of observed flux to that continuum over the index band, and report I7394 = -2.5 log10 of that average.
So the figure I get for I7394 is 0.11 mag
